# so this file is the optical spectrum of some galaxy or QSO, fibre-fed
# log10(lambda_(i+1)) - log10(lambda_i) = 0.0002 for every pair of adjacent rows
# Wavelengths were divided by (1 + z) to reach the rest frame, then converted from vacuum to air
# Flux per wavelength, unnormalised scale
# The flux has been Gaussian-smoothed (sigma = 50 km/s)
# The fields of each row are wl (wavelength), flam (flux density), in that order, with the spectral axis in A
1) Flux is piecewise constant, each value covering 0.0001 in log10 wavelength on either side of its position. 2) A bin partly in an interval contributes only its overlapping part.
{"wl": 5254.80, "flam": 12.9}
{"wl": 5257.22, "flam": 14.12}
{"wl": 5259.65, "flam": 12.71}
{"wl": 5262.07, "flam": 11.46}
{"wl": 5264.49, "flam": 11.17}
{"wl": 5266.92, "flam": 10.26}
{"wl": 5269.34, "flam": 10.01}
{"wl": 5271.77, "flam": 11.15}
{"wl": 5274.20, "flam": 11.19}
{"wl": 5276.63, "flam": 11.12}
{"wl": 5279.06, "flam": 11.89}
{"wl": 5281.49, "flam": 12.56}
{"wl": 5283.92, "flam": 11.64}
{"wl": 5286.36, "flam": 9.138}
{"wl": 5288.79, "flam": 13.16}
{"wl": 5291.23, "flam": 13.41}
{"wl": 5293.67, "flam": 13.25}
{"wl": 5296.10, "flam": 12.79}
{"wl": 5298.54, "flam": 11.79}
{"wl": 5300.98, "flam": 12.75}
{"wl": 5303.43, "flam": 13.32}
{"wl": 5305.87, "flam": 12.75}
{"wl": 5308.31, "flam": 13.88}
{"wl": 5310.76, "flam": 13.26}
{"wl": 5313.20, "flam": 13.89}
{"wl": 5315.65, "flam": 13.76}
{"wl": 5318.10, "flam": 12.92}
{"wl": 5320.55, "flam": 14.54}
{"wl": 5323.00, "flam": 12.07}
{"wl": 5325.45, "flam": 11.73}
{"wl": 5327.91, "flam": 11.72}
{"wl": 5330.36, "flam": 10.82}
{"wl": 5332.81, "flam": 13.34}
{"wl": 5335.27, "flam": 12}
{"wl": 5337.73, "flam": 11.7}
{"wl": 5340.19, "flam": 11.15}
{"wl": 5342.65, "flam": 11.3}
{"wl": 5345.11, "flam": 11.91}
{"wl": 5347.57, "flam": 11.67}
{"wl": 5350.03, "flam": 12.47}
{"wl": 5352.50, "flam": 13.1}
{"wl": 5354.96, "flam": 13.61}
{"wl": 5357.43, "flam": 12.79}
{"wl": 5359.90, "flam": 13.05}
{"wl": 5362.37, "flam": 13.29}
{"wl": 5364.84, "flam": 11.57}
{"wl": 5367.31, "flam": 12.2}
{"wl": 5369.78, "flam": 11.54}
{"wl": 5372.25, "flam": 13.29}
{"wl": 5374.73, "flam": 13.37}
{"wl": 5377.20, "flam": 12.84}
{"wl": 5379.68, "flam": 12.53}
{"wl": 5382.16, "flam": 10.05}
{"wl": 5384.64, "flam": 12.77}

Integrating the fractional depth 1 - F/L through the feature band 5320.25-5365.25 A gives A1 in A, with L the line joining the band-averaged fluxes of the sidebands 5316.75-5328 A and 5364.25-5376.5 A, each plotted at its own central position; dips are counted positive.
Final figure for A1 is 1.14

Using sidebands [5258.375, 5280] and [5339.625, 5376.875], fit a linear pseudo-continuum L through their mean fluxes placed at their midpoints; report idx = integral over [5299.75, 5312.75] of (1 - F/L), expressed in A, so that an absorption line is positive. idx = -1.7 A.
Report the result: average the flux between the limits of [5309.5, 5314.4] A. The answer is 13.6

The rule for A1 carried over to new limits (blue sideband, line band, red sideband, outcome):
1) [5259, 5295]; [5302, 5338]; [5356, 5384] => -2.5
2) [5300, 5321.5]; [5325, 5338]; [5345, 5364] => 1.2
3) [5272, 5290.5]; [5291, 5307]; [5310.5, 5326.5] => -0.7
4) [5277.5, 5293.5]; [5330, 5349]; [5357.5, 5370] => 0.8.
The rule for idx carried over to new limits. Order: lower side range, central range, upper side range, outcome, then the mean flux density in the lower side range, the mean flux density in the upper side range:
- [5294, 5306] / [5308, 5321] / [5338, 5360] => -1.1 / 12.7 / 12.3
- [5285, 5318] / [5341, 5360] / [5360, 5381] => 0.4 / 12.9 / 12.6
